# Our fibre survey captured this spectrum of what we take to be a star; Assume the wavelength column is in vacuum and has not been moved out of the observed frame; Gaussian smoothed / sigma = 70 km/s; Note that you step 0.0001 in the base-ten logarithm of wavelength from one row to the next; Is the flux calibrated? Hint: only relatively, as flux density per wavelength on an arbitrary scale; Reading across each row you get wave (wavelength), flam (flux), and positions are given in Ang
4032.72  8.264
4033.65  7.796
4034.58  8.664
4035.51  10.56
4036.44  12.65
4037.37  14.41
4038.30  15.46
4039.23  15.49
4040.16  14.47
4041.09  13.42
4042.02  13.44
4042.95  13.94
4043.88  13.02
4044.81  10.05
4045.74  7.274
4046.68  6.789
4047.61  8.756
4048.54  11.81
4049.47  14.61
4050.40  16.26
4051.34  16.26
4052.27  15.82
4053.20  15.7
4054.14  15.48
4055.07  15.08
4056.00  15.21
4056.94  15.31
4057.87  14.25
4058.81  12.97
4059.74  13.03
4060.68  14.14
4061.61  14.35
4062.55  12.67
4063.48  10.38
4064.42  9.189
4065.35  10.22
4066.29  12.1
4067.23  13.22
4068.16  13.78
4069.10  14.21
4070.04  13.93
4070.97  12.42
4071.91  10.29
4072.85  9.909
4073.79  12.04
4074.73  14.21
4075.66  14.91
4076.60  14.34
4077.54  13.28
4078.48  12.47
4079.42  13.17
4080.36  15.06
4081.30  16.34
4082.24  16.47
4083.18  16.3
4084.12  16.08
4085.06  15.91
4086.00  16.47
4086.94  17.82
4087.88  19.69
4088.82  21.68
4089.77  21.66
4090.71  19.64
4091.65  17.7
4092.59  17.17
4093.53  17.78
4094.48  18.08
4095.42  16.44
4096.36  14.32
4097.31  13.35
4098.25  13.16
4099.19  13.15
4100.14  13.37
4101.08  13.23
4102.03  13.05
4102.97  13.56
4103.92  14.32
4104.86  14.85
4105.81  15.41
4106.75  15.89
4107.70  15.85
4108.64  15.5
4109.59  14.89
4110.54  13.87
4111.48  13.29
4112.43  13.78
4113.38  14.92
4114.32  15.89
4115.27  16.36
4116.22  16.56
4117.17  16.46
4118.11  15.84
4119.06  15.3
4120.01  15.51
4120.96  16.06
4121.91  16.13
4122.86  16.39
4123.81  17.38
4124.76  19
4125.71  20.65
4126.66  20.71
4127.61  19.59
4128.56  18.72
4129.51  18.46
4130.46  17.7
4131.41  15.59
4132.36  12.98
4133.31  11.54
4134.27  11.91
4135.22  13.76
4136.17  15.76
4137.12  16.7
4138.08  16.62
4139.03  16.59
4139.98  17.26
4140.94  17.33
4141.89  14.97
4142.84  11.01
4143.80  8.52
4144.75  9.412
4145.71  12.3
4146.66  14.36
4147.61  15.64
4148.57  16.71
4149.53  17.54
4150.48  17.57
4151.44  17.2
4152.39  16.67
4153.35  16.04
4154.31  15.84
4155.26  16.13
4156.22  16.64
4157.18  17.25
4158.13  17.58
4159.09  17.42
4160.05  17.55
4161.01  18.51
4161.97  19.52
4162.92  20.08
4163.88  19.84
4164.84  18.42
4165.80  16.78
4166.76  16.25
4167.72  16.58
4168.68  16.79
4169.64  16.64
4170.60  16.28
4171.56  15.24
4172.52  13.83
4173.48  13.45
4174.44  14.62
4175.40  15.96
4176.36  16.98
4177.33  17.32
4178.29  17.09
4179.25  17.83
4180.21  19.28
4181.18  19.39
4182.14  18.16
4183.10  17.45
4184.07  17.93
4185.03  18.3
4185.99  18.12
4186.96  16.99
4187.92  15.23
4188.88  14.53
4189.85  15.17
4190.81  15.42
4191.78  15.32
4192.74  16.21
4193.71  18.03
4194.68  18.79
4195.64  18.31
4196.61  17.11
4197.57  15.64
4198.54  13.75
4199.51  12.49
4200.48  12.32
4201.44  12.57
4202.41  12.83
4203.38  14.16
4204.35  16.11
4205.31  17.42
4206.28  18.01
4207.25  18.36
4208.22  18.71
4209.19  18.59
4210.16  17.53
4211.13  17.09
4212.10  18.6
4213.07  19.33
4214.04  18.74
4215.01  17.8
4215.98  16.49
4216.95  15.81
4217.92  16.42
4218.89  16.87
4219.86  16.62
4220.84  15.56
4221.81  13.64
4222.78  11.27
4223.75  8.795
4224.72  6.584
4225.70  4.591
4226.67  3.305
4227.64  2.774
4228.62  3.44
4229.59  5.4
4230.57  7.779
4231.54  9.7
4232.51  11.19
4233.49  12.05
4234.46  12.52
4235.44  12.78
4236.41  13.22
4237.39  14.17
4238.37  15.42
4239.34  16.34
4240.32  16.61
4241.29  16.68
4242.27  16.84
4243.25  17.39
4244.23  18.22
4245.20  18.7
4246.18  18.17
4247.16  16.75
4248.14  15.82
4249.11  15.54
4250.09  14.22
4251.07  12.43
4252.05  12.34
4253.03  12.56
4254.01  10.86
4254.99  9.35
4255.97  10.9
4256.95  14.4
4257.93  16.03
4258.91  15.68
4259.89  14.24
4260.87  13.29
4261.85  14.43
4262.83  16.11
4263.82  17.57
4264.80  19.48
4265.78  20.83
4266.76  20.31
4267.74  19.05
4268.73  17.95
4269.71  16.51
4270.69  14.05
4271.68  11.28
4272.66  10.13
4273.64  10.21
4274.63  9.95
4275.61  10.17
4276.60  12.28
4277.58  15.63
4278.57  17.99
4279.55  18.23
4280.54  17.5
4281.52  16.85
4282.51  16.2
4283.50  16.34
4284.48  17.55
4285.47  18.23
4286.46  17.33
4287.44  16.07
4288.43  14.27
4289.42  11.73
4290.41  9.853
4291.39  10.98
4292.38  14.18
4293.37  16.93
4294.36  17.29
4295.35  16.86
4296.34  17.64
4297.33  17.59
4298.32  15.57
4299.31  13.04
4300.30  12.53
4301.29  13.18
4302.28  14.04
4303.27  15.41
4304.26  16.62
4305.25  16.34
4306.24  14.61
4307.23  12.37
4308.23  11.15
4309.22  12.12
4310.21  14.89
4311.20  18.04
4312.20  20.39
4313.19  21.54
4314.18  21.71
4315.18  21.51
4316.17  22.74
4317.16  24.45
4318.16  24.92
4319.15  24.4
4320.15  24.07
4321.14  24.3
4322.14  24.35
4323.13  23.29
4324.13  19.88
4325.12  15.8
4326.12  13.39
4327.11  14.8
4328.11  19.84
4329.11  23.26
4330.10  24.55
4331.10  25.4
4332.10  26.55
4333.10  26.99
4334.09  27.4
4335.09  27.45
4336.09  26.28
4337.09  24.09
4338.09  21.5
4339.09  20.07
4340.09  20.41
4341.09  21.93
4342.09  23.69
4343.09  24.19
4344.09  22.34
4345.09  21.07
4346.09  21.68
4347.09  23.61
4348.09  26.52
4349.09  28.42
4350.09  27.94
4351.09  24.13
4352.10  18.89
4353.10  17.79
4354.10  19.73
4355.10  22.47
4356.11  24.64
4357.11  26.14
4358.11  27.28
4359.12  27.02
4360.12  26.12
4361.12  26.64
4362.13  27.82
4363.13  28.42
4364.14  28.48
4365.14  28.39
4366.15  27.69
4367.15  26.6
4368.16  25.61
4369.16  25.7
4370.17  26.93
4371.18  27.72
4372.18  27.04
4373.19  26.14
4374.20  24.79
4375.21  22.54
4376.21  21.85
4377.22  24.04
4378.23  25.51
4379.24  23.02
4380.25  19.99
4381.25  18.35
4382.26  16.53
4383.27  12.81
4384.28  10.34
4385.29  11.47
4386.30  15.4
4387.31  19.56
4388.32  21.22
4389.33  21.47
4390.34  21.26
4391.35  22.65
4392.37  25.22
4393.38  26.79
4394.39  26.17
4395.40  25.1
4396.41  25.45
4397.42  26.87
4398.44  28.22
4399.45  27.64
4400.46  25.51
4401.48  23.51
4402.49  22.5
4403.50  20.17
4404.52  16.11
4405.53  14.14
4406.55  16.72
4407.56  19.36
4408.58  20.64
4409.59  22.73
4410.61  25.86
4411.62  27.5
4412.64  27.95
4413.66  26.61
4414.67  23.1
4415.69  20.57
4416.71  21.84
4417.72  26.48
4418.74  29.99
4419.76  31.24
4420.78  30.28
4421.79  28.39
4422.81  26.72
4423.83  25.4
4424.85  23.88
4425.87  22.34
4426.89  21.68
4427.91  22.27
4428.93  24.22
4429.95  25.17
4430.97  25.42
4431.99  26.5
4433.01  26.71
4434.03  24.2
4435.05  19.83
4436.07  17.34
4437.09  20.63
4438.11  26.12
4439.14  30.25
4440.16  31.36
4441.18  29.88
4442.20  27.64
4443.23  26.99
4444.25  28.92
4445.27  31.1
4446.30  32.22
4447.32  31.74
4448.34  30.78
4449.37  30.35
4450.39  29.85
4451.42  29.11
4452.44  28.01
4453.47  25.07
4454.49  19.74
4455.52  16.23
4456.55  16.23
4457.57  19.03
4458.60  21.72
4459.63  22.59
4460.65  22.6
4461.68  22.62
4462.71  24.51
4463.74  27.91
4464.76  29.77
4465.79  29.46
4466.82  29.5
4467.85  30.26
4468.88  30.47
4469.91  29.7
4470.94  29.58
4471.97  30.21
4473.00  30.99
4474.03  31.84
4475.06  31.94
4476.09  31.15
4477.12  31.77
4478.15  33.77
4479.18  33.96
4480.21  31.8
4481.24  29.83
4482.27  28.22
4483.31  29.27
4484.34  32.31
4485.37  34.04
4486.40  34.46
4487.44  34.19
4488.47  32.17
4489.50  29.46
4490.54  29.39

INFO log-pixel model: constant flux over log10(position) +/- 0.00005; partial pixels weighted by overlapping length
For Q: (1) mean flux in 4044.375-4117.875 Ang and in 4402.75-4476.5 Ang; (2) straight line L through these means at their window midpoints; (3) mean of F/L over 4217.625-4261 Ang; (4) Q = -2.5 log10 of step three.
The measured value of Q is 0.45 mag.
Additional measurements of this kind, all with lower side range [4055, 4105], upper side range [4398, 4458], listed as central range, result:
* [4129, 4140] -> 0.06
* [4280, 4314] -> 0.33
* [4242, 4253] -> 0.23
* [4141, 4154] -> 0.14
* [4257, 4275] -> 0.29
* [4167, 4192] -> 0.06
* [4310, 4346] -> -0.02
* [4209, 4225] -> 0.19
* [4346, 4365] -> -0.10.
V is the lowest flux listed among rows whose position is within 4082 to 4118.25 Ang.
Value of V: 13.05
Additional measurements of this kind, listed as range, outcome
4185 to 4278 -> 2.774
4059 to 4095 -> 9.189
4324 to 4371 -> 13.39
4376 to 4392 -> 10.34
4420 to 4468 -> 16.23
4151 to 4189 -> 13.45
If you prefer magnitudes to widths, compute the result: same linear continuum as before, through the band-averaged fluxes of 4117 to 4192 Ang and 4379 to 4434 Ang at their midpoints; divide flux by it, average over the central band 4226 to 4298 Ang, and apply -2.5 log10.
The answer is 0.32 mag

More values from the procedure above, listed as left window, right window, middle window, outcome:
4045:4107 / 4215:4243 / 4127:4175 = -0.21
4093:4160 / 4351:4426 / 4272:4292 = 0.38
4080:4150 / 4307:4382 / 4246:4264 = 0.39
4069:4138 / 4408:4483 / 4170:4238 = 0.26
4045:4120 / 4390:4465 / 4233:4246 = 0.23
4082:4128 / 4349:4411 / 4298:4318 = 0.26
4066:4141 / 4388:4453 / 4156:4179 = 0.03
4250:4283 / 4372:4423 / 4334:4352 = -0.22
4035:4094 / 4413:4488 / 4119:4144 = 0.02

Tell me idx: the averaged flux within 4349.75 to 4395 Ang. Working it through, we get 23.2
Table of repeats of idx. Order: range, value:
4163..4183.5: 16.9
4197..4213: 16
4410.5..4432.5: 25.6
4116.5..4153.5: 15.8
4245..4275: 14.8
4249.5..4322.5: 16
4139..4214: 16.4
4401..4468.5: 25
